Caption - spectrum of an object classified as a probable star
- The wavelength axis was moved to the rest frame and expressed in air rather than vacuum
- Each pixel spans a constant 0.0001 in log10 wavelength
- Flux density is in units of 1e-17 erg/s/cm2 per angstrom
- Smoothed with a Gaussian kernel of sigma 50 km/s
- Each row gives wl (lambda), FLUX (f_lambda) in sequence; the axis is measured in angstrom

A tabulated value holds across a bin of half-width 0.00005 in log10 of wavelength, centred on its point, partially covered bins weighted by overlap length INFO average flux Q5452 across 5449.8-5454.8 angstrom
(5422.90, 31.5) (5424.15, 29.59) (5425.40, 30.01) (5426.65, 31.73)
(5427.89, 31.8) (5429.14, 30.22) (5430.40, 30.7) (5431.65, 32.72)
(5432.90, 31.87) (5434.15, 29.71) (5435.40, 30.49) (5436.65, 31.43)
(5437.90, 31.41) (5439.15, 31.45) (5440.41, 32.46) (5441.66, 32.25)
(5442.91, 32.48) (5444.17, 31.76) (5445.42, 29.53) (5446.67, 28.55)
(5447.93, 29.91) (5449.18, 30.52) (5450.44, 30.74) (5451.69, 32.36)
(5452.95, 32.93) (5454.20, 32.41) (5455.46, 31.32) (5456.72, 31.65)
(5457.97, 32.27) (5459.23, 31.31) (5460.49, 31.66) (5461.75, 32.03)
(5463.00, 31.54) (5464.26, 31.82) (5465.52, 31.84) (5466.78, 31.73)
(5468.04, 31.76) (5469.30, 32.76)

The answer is 32.1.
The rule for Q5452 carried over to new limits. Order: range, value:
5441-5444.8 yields 32.2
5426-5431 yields 31.1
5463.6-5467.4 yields 31.8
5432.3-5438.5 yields 31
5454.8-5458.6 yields 31.7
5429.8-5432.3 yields 31.7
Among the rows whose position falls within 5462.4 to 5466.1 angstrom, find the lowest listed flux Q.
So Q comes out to 31.54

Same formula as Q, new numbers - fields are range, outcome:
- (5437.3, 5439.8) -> 31.41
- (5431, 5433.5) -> 31.87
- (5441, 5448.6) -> 28.55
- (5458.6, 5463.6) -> 31.31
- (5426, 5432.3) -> 30.22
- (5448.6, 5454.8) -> 30.52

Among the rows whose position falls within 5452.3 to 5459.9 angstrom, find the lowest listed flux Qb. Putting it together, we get 31.31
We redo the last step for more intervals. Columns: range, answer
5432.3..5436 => 29.71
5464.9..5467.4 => 31.73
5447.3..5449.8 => 29.91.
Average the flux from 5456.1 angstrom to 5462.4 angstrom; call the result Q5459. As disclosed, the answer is 31.8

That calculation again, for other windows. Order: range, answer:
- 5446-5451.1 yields 30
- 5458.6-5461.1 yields 31.4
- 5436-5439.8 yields 31.4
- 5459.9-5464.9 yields 31.8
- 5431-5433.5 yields 32.3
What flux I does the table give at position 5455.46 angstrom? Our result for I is 31.32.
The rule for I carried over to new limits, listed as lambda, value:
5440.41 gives 32.46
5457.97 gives 32.27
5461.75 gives 32.03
